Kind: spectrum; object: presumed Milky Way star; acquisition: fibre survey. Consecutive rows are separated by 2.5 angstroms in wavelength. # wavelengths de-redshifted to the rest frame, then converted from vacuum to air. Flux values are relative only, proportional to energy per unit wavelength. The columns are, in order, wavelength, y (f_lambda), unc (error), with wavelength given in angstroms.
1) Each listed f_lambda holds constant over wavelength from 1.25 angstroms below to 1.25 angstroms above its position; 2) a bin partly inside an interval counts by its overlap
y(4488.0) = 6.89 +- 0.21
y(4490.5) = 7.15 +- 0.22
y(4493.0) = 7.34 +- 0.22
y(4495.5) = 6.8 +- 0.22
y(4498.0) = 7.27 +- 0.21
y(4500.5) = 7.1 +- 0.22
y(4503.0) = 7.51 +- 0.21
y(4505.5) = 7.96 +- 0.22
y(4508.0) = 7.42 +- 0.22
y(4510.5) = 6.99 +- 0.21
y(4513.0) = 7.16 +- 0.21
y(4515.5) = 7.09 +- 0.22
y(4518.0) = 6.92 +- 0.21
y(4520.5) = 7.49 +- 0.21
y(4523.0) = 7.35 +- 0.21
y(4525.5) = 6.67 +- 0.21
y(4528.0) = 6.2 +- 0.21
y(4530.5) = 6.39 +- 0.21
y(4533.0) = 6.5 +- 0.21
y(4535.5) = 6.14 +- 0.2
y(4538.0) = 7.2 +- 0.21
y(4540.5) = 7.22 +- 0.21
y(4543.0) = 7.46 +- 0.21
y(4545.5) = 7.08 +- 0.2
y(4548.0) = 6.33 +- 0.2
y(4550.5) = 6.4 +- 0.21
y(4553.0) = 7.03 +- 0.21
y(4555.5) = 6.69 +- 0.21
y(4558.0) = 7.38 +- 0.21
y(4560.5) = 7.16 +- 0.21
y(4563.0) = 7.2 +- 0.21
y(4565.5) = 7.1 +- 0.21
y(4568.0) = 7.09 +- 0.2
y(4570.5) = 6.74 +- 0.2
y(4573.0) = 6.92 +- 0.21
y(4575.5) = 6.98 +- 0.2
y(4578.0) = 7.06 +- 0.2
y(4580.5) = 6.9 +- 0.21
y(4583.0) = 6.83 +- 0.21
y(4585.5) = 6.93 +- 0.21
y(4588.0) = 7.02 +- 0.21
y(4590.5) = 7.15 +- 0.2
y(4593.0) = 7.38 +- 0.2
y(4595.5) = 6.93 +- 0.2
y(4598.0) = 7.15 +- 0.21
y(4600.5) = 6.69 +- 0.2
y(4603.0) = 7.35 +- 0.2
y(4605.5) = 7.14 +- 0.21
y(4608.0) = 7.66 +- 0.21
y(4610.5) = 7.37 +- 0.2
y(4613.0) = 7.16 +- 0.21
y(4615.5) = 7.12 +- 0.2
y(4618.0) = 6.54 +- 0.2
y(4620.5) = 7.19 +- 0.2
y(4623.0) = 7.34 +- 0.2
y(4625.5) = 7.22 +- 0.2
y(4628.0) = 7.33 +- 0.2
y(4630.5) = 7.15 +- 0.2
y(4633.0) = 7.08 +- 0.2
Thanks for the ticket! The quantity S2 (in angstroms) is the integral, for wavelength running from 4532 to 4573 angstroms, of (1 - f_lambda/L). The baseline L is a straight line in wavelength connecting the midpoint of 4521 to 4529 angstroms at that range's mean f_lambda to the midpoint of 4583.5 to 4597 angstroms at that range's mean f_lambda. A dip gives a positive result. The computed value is 0.0 angstroms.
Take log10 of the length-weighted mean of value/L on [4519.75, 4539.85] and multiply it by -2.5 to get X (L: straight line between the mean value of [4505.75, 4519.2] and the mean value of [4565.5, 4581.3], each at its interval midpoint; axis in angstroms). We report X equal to 0.060 mag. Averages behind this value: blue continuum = 7.18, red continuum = 6.96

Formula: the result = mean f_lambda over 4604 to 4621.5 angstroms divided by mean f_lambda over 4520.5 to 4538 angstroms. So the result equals 1.08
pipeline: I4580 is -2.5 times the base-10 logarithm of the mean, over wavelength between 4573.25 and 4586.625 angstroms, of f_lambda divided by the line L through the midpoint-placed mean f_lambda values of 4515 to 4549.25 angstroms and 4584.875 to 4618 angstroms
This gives 0.02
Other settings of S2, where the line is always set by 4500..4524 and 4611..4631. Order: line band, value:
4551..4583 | 1.0 angstroms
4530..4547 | 0.9 angstroms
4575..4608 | 0.6 angstroms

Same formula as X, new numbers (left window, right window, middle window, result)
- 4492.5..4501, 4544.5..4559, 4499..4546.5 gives -0.01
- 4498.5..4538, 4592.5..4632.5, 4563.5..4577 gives 0.02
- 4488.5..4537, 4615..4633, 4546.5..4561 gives 0.04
